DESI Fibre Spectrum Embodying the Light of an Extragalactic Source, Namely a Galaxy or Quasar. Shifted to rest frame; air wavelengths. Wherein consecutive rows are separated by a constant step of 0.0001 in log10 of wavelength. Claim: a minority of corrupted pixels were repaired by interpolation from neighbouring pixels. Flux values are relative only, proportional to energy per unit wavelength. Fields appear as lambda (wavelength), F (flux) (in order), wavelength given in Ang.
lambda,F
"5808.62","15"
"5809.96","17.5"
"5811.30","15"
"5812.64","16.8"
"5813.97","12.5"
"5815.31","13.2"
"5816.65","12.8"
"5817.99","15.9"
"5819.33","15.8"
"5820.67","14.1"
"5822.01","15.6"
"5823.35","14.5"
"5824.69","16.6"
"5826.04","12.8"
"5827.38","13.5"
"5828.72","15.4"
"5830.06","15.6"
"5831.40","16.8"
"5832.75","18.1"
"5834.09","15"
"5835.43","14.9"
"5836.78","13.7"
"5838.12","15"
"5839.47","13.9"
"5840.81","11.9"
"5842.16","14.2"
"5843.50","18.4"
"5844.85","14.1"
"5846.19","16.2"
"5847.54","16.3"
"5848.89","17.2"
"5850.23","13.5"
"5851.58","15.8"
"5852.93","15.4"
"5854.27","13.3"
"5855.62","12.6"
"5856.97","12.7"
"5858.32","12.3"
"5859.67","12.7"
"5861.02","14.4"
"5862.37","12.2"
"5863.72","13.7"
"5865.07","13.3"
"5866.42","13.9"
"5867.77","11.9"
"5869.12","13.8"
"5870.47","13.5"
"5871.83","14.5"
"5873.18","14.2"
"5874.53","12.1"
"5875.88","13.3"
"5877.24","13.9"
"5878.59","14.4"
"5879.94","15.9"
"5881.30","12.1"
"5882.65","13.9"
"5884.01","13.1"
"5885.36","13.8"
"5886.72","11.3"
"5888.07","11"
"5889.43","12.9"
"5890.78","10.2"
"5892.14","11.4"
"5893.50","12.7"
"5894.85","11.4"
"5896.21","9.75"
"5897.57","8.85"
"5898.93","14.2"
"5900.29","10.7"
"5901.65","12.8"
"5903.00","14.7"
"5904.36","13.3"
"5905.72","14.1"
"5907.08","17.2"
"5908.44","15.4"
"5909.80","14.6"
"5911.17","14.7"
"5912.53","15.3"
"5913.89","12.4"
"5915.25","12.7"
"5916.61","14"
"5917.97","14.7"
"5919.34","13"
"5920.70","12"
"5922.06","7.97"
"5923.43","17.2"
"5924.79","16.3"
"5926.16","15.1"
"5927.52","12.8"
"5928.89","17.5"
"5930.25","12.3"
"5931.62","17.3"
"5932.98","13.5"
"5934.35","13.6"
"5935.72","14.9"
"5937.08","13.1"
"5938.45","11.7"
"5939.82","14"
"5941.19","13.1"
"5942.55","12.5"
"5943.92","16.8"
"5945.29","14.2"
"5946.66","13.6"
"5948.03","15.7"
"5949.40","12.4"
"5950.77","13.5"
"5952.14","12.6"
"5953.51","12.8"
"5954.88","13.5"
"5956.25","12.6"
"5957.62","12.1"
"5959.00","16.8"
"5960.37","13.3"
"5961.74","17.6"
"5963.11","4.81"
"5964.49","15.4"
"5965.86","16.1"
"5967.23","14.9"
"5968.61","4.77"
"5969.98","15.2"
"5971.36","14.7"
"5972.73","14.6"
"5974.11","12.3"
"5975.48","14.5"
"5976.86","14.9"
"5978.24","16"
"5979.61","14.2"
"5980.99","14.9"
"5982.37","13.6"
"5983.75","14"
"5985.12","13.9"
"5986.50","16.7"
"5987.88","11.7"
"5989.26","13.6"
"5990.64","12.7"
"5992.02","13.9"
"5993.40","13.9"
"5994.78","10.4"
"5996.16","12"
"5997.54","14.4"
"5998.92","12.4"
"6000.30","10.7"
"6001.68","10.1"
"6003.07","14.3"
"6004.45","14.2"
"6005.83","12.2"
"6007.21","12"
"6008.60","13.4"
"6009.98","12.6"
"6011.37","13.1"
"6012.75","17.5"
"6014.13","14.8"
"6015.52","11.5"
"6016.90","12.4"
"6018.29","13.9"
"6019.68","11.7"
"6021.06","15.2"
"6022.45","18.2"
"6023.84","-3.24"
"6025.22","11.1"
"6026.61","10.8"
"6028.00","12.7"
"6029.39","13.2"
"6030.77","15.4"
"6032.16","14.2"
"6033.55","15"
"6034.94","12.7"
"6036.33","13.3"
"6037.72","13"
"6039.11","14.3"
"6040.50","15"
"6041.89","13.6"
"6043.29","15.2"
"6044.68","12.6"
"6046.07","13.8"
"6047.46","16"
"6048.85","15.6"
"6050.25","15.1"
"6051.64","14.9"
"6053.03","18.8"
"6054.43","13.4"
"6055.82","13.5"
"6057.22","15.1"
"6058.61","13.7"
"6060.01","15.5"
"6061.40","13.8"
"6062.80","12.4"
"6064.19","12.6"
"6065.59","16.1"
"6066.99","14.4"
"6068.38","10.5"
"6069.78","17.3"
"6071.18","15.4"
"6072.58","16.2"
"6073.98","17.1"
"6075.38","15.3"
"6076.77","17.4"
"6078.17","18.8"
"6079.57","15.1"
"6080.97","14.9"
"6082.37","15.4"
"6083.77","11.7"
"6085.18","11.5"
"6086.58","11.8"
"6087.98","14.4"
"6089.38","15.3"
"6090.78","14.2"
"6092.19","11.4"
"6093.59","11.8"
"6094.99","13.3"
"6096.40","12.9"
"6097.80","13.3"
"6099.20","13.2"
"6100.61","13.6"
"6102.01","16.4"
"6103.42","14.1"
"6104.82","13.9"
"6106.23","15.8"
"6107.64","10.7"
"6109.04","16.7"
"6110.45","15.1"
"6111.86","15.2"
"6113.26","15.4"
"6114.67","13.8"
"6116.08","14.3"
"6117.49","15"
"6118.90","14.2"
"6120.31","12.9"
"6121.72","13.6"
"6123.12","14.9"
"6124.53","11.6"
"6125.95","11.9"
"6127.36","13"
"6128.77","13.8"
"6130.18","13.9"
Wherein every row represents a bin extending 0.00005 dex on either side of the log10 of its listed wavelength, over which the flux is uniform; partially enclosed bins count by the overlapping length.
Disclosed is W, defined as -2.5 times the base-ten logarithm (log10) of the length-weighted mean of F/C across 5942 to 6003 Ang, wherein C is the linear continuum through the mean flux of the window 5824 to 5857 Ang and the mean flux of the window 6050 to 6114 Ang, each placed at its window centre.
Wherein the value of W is 0.09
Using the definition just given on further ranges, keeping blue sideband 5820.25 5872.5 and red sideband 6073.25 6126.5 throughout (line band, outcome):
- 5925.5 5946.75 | 0.015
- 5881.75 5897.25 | 0.208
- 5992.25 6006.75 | 0.144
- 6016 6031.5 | 0.191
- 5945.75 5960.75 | 0.060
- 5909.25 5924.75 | 0.058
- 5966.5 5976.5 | 0.098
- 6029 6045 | 0.017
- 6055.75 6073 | -0.011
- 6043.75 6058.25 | -0.048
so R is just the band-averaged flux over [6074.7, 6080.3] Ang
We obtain 16.7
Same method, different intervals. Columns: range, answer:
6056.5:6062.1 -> 14.5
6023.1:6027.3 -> 6.34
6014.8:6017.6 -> 12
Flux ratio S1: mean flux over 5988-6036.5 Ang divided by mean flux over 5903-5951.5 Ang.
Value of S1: 0.9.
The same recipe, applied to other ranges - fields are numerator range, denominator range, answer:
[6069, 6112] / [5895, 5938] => 1.06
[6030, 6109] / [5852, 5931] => 1.08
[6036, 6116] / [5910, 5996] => 1.05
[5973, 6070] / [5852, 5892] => 1.03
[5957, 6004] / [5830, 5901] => 0.99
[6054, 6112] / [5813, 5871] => 0.99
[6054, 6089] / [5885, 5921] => 1.12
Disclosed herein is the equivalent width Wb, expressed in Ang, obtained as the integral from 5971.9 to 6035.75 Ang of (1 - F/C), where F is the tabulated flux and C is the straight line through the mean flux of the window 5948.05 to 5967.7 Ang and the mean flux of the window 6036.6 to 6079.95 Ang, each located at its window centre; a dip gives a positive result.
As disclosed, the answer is 4.5 Ang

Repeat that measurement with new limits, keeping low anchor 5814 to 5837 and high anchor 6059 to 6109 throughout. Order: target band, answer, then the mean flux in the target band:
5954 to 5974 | 1.8 Ang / 13.3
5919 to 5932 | 0.5 Ang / 14.1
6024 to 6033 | 1.5 Ang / 12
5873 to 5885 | 0.9 Ang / 13.6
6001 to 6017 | 1.4 Ang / 13.2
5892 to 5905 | 2.4 Ang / 12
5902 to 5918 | 0.3 Ang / 14.4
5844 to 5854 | -0.4 Ang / 15.5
